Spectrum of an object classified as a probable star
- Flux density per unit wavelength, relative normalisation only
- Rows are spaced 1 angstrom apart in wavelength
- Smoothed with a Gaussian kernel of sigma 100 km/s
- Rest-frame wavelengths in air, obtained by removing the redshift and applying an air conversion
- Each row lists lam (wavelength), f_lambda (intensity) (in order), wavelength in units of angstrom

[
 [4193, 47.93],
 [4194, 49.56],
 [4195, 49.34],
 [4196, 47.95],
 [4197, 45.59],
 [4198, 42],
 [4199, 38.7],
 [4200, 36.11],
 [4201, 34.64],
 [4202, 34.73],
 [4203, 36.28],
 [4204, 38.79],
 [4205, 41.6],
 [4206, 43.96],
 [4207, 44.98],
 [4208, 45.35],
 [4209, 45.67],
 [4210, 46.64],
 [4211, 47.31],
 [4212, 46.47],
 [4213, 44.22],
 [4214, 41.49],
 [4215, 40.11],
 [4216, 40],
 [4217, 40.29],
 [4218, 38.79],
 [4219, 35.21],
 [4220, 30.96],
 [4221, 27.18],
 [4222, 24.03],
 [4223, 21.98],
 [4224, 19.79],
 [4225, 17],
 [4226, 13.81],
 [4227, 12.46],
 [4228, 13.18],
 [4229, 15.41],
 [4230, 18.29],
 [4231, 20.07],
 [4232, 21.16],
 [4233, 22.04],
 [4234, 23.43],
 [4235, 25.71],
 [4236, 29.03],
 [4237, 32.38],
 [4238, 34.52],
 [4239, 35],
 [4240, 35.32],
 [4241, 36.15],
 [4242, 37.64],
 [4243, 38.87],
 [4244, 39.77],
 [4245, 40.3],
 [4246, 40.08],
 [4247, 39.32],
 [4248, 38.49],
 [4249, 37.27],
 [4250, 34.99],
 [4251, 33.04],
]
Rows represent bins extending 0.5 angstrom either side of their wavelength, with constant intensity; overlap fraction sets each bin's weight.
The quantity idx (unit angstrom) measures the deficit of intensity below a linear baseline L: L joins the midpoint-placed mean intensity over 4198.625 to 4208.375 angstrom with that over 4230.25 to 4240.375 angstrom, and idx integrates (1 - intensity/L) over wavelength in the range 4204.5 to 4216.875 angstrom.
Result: -2.4 angstrom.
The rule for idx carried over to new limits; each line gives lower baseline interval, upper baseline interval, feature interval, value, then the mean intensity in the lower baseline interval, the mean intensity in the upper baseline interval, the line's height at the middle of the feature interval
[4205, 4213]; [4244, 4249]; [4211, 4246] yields 10.00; 45.4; 39.3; 42.3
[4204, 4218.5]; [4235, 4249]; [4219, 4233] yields 6.91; 43.2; 36.3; 39.9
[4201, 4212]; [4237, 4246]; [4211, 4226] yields 2.77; 42.4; 37.1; 40.5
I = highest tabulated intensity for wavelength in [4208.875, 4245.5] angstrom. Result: 47.31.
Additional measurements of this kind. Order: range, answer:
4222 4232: 24.03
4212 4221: 46.47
